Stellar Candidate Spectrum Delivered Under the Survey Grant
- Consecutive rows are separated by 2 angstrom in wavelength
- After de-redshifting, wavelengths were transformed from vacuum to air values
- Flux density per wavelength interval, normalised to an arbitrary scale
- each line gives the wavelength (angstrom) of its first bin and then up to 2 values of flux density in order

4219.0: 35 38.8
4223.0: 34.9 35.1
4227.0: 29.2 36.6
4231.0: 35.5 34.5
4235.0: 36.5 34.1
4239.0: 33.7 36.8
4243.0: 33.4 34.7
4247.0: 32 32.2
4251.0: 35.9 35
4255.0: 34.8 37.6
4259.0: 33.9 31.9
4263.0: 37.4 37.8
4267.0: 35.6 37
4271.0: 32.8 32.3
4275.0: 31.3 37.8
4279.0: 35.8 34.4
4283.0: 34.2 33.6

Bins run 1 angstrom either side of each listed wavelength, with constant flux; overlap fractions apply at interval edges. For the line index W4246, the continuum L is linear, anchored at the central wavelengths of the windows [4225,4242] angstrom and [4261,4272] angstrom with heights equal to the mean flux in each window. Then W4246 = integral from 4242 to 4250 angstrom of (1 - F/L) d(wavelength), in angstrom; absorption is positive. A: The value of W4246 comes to 0.5 angstrom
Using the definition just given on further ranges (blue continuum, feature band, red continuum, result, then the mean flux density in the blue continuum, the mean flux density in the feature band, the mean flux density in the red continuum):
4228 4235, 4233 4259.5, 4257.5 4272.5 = 0.6 angstrom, 35.7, 34.7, 35.2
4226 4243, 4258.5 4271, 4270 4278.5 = -0.6 angstrom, 34.5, 35.4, 33.7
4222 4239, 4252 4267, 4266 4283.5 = -0.4 angstrom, 34.5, 35.5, 34.6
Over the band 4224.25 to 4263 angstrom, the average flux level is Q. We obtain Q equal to 34.5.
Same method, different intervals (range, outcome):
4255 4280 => 35.1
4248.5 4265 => 35.1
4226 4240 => 34.3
